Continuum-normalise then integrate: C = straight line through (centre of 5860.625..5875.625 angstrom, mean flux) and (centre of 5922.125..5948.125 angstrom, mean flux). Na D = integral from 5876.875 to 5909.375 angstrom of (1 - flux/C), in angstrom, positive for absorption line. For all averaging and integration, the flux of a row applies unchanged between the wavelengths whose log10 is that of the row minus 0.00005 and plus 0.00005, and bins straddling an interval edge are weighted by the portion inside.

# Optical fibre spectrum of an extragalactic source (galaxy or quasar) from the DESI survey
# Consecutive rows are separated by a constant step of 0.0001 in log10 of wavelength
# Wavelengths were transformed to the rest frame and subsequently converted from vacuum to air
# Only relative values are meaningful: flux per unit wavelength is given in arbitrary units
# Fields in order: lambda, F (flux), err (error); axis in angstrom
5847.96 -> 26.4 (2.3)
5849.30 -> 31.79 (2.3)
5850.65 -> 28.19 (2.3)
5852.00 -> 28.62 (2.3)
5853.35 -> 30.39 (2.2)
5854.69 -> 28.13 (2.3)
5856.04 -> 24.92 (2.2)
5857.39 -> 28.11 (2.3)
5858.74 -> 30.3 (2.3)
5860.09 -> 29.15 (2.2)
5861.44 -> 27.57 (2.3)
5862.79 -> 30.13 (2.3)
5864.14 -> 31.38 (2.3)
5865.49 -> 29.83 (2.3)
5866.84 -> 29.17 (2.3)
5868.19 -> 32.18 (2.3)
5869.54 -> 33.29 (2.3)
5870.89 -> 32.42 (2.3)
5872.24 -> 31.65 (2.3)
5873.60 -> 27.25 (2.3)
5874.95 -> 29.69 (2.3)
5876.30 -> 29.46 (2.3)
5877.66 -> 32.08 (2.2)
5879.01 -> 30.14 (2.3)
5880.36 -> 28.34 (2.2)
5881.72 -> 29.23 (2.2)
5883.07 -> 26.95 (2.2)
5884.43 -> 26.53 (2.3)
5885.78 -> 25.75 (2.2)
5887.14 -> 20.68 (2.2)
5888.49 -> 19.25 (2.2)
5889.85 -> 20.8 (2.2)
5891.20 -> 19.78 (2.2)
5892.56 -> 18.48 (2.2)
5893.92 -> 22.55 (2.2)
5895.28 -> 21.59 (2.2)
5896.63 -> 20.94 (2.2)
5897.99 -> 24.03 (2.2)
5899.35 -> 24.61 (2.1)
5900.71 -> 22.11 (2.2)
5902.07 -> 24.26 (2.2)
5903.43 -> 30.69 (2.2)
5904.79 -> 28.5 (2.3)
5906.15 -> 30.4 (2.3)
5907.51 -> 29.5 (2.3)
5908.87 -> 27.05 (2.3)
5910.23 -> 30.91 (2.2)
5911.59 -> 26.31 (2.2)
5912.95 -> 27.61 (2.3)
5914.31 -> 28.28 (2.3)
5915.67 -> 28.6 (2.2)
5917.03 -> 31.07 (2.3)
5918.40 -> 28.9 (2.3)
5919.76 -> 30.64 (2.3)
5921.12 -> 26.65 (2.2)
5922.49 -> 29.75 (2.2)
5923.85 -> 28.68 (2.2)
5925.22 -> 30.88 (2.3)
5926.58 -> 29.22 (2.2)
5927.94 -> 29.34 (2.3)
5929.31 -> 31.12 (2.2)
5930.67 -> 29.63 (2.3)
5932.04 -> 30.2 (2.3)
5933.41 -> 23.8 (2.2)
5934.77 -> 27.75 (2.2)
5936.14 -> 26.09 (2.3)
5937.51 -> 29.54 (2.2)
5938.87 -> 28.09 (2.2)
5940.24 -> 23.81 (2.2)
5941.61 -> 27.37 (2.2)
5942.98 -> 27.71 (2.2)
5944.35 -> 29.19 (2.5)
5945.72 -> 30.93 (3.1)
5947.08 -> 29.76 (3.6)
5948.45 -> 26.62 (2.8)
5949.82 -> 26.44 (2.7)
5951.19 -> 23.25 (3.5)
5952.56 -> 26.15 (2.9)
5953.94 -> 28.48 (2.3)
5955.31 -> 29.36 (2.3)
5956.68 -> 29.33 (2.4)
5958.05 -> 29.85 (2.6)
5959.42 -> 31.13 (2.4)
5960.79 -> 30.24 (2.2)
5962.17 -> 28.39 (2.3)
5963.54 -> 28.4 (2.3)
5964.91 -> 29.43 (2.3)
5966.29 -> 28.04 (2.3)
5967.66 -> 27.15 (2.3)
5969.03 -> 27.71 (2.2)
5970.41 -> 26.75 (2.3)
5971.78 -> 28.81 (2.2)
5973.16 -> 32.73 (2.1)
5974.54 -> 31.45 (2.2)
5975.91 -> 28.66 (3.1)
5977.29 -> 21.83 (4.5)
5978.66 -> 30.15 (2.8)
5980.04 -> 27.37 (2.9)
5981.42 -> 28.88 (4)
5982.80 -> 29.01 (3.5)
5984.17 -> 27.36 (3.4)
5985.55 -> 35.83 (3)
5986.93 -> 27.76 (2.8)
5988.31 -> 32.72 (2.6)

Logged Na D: 5.0 angstrom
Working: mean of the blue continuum 30.4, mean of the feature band 25.2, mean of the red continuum 28.5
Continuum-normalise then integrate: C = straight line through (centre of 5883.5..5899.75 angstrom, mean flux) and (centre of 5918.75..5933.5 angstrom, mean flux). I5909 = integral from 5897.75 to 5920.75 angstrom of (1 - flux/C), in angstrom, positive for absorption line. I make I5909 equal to -1.9 angstrom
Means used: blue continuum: 22.1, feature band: 27.9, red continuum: 29.3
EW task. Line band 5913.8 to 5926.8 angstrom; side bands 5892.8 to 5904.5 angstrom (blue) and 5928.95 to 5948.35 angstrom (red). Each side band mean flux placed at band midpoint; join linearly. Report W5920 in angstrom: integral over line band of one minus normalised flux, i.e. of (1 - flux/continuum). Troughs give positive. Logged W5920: -1.57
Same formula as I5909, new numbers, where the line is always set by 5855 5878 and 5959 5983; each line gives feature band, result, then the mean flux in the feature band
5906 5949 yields 0.8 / 28.6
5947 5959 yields 0.5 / 27.7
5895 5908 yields 1.6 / 25.7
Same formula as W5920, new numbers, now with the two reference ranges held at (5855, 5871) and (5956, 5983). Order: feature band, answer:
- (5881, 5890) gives 1.6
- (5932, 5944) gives 0.8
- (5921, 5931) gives -0.1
